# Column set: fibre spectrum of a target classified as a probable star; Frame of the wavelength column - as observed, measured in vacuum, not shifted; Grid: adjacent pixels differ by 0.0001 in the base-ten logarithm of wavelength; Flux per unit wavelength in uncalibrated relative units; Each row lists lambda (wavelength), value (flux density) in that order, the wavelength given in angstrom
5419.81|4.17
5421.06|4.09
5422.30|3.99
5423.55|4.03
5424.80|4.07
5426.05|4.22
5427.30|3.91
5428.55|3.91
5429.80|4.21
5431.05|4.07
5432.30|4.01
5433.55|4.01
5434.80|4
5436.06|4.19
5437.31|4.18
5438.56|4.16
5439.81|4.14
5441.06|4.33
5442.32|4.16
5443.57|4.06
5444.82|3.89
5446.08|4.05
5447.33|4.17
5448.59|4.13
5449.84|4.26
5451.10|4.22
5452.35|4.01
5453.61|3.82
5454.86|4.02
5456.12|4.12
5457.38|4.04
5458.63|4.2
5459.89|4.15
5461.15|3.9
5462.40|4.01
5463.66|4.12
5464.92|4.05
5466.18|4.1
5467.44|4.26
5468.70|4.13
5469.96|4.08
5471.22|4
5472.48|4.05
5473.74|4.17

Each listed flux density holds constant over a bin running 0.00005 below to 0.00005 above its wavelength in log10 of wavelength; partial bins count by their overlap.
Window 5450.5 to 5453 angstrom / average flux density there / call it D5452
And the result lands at 4.11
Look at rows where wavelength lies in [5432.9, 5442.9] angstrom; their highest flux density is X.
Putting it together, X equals 4.33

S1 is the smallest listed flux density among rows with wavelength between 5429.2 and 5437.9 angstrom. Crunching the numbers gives 4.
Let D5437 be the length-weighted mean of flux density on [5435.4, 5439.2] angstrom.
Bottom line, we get 4.17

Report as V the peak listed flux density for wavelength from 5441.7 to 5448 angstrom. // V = 4.17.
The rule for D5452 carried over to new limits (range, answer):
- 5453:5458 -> 4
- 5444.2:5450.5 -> 4.1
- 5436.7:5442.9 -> 4.19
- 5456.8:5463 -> 4.07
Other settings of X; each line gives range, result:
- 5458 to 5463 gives 4.2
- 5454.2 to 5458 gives 4.12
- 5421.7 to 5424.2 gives 4.03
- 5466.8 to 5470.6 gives 4.26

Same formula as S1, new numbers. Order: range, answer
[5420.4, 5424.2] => 3.99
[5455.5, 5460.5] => 4.04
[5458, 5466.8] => 3.9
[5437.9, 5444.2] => 4.06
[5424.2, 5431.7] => 3.91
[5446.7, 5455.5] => 3.82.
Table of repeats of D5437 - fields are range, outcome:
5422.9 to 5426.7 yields 4.1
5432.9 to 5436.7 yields 4.06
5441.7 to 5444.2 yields 4.12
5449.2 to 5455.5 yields 4.07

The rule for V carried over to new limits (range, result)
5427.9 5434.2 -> 4.21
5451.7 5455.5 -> 4.02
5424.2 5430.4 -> 4.22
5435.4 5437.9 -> 4.19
